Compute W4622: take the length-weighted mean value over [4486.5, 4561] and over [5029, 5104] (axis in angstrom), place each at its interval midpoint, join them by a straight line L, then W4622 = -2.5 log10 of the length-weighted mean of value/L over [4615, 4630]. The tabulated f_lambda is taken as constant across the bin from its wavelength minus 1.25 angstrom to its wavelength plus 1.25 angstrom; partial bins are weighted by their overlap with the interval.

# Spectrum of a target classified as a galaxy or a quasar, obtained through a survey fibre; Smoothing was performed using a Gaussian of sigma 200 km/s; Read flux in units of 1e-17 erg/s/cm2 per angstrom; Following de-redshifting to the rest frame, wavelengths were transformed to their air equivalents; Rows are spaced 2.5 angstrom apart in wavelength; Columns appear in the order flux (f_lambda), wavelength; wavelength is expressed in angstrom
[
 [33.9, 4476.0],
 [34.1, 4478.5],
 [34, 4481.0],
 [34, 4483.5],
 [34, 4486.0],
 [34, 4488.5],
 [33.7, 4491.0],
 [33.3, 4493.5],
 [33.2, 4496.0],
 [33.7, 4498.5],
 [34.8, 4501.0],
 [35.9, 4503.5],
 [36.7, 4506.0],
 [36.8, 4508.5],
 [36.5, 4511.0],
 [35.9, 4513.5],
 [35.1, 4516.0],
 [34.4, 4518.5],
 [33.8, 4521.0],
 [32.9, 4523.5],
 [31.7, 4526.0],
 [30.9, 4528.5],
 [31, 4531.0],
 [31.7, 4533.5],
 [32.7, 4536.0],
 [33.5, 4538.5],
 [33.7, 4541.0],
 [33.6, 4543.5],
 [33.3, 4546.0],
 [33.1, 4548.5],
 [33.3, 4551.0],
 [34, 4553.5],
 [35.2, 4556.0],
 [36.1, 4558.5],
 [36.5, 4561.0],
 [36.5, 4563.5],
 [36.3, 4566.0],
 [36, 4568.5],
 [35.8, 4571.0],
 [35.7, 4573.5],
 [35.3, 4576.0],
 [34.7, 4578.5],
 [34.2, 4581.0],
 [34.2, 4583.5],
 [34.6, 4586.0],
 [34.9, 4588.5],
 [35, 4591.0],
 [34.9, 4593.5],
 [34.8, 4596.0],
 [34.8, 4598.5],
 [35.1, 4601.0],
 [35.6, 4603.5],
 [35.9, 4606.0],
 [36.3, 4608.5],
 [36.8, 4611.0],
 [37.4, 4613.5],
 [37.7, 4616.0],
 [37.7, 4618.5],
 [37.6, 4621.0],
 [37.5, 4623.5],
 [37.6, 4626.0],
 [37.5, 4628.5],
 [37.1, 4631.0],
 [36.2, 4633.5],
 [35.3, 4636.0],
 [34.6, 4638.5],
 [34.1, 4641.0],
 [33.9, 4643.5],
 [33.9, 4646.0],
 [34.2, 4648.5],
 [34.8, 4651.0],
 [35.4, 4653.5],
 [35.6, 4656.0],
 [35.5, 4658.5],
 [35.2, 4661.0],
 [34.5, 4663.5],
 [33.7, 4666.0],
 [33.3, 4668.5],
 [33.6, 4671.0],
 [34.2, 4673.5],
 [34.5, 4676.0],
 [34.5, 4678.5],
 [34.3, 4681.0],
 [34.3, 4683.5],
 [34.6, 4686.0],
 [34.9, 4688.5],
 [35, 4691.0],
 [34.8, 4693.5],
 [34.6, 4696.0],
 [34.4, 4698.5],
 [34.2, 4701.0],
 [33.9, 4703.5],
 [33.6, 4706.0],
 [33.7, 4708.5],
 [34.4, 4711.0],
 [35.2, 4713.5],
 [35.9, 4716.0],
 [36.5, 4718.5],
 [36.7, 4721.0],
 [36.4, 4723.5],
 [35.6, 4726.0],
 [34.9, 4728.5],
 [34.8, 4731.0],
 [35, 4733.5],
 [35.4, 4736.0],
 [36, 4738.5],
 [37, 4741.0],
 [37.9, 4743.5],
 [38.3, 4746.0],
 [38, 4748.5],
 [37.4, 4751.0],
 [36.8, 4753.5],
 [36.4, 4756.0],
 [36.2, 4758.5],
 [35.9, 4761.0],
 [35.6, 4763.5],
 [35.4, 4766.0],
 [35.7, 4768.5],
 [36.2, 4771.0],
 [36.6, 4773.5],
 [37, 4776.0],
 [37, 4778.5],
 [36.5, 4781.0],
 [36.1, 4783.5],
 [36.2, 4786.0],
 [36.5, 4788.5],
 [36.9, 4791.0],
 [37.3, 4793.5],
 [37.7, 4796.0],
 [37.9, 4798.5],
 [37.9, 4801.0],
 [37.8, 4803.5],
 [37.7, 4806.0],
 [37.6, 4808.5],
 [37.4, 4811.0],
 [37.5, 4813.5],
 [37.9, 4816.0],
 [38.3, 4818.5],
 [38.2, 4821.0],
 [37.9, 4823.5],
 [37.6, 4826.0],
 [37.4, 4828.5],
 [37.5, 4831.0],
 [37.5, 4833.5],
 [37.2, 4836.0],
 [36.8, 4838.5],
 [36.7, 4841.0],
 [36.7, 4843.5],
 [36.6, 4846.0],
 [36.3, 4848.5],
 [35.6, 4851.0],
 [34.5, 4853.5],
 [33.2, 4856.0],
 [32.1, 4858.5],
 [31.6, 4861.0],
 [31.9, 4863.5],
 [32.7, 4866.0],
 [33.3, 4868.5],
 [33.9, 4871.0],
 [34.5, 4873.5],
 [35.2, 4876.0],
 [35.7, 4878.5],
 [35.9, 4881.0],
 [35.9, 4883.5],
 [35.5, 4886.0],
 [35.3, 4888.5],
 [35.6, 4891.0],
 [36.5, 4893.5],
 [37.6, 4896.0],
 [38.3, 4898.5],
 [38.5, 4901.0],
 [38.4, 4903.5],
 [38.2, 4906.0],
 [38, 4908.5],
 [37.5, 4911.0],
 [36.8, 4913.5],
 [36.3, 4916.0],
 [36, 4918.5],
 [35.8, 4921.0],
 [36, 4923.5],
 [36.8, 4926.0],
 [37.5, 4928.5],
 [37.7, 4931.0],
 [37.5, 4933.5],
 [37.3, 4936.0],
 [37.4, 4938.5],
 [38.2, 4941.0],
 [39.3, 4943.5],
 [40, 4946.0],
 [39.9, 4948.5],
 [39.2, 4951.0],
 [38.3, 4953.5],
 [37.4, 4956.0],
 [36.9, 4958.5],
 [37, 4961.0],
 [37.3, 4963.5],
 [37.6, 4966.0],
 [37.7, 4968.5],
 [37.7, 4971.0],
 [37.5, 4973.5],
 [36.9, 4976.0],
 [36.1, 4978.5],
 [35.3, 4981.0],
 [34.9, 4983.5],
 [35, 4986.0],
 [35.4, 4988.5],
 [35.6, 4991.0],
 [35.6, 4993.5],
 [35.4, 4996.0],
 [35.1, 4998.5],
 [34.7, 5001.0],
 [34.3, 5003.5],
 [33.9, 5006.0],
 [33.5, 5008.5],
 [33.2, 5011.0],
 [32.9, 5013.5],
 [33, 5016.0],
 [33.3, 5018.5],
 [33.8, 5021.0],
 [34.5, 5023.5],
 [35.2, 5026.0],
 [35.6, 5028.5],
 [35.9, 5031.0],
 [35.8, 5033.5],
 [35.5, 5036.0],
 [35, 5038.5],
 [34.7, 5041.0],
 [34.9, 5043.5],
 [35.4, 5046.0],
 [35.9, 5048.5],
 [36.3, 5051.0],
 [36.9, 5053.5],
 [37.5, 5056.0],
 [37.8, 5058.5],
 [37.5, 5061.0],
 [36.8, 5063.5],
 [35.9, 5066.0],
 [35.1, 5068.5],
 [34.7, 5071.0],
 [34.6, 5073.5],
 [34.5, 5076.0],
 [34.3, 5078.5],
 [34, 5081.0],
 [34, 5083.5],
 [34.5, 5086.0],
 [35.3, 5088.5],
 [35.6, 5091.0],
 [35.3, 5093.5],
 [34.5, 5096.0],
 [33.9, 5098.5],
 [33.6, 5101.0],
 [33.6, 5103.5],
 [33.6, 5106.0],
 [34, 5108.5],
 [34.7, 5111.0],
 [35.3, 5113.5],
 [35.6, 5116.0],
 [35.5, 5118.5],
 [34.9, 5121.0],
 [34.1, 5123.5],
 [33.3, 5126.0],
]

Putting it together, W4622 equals -0.102 mag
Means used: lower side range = 34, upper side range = 35.3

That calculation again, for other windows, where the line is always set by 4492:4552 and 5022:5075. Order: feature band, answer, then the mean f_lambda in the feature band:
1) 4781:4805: -0.069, 37.1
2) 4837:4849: -0.050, 36.7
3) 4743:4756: -0.087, 37.5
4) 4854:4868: 0.084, 32.5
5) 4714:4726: -0.051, 36.2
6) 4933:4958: -0.090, 38.4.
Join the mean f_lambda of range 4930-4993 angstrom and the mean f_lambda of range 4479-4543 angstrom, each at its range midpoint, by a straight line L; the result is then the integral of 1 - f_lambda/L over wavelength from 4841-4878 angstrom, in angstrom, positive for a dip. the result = 2.3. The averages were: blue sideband 33.9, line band 34.3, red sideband 37.3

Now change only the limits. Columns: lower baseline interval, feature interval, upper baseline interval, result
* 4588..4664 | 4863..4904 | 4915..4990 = 1.45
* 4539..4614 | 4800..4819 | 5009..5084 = -1.42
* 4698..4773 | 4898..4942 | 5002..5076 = -2.39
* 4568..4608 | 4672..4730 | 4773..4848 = 2.20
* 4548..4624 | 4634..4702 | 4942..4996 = 2.64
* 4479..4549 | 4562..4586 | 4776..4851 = -0.59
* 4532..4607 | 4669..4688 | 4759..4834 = 0.83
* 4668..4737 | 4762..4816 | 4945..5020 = -2.69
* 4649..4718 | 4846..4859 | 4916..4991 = 0.54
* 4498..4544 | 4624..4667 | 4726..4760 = 0.07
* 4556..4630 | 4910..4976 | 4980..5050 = -4.87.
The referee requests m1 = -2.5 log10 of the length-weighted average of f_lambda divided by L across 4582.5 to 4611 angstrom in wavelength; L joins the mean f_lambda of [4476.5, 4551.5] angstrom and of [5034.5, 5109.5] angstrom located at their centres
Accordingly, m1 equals -0.036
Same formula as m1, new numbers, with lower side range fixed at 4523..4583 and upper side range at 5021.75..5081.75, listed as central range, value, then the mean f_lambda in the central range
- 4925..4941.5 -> -0.067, 37.5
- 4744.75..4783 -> -0.057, 36.6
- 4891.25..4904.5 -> -0.076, 37.7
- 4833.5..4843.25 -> -0.061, 37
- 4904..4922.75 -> -0.054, 37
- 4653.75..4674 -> -0.003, 34.5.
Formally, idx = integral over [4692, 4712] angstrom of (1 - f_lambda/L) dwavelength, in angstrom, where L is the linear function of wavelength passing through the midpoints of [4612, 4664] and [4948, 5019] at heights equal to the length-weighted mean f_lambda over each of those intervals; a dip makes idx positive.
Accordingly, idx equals 0.9 angstrom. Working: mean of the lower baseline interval 35.9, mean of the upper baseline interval 35.9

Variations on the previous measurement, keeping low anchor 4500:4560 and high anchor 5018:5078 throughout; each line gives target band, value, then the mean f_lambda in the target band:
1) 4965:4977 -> -0.7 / 37.5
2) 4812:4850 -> -2.6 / 37.3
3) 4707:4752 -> -1.8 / 36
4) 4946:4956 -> -1.1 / 39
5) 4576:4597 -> -0.3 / 34.7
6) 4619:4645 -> -1.4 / 36.2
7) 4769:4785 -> -0.8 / 36.5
